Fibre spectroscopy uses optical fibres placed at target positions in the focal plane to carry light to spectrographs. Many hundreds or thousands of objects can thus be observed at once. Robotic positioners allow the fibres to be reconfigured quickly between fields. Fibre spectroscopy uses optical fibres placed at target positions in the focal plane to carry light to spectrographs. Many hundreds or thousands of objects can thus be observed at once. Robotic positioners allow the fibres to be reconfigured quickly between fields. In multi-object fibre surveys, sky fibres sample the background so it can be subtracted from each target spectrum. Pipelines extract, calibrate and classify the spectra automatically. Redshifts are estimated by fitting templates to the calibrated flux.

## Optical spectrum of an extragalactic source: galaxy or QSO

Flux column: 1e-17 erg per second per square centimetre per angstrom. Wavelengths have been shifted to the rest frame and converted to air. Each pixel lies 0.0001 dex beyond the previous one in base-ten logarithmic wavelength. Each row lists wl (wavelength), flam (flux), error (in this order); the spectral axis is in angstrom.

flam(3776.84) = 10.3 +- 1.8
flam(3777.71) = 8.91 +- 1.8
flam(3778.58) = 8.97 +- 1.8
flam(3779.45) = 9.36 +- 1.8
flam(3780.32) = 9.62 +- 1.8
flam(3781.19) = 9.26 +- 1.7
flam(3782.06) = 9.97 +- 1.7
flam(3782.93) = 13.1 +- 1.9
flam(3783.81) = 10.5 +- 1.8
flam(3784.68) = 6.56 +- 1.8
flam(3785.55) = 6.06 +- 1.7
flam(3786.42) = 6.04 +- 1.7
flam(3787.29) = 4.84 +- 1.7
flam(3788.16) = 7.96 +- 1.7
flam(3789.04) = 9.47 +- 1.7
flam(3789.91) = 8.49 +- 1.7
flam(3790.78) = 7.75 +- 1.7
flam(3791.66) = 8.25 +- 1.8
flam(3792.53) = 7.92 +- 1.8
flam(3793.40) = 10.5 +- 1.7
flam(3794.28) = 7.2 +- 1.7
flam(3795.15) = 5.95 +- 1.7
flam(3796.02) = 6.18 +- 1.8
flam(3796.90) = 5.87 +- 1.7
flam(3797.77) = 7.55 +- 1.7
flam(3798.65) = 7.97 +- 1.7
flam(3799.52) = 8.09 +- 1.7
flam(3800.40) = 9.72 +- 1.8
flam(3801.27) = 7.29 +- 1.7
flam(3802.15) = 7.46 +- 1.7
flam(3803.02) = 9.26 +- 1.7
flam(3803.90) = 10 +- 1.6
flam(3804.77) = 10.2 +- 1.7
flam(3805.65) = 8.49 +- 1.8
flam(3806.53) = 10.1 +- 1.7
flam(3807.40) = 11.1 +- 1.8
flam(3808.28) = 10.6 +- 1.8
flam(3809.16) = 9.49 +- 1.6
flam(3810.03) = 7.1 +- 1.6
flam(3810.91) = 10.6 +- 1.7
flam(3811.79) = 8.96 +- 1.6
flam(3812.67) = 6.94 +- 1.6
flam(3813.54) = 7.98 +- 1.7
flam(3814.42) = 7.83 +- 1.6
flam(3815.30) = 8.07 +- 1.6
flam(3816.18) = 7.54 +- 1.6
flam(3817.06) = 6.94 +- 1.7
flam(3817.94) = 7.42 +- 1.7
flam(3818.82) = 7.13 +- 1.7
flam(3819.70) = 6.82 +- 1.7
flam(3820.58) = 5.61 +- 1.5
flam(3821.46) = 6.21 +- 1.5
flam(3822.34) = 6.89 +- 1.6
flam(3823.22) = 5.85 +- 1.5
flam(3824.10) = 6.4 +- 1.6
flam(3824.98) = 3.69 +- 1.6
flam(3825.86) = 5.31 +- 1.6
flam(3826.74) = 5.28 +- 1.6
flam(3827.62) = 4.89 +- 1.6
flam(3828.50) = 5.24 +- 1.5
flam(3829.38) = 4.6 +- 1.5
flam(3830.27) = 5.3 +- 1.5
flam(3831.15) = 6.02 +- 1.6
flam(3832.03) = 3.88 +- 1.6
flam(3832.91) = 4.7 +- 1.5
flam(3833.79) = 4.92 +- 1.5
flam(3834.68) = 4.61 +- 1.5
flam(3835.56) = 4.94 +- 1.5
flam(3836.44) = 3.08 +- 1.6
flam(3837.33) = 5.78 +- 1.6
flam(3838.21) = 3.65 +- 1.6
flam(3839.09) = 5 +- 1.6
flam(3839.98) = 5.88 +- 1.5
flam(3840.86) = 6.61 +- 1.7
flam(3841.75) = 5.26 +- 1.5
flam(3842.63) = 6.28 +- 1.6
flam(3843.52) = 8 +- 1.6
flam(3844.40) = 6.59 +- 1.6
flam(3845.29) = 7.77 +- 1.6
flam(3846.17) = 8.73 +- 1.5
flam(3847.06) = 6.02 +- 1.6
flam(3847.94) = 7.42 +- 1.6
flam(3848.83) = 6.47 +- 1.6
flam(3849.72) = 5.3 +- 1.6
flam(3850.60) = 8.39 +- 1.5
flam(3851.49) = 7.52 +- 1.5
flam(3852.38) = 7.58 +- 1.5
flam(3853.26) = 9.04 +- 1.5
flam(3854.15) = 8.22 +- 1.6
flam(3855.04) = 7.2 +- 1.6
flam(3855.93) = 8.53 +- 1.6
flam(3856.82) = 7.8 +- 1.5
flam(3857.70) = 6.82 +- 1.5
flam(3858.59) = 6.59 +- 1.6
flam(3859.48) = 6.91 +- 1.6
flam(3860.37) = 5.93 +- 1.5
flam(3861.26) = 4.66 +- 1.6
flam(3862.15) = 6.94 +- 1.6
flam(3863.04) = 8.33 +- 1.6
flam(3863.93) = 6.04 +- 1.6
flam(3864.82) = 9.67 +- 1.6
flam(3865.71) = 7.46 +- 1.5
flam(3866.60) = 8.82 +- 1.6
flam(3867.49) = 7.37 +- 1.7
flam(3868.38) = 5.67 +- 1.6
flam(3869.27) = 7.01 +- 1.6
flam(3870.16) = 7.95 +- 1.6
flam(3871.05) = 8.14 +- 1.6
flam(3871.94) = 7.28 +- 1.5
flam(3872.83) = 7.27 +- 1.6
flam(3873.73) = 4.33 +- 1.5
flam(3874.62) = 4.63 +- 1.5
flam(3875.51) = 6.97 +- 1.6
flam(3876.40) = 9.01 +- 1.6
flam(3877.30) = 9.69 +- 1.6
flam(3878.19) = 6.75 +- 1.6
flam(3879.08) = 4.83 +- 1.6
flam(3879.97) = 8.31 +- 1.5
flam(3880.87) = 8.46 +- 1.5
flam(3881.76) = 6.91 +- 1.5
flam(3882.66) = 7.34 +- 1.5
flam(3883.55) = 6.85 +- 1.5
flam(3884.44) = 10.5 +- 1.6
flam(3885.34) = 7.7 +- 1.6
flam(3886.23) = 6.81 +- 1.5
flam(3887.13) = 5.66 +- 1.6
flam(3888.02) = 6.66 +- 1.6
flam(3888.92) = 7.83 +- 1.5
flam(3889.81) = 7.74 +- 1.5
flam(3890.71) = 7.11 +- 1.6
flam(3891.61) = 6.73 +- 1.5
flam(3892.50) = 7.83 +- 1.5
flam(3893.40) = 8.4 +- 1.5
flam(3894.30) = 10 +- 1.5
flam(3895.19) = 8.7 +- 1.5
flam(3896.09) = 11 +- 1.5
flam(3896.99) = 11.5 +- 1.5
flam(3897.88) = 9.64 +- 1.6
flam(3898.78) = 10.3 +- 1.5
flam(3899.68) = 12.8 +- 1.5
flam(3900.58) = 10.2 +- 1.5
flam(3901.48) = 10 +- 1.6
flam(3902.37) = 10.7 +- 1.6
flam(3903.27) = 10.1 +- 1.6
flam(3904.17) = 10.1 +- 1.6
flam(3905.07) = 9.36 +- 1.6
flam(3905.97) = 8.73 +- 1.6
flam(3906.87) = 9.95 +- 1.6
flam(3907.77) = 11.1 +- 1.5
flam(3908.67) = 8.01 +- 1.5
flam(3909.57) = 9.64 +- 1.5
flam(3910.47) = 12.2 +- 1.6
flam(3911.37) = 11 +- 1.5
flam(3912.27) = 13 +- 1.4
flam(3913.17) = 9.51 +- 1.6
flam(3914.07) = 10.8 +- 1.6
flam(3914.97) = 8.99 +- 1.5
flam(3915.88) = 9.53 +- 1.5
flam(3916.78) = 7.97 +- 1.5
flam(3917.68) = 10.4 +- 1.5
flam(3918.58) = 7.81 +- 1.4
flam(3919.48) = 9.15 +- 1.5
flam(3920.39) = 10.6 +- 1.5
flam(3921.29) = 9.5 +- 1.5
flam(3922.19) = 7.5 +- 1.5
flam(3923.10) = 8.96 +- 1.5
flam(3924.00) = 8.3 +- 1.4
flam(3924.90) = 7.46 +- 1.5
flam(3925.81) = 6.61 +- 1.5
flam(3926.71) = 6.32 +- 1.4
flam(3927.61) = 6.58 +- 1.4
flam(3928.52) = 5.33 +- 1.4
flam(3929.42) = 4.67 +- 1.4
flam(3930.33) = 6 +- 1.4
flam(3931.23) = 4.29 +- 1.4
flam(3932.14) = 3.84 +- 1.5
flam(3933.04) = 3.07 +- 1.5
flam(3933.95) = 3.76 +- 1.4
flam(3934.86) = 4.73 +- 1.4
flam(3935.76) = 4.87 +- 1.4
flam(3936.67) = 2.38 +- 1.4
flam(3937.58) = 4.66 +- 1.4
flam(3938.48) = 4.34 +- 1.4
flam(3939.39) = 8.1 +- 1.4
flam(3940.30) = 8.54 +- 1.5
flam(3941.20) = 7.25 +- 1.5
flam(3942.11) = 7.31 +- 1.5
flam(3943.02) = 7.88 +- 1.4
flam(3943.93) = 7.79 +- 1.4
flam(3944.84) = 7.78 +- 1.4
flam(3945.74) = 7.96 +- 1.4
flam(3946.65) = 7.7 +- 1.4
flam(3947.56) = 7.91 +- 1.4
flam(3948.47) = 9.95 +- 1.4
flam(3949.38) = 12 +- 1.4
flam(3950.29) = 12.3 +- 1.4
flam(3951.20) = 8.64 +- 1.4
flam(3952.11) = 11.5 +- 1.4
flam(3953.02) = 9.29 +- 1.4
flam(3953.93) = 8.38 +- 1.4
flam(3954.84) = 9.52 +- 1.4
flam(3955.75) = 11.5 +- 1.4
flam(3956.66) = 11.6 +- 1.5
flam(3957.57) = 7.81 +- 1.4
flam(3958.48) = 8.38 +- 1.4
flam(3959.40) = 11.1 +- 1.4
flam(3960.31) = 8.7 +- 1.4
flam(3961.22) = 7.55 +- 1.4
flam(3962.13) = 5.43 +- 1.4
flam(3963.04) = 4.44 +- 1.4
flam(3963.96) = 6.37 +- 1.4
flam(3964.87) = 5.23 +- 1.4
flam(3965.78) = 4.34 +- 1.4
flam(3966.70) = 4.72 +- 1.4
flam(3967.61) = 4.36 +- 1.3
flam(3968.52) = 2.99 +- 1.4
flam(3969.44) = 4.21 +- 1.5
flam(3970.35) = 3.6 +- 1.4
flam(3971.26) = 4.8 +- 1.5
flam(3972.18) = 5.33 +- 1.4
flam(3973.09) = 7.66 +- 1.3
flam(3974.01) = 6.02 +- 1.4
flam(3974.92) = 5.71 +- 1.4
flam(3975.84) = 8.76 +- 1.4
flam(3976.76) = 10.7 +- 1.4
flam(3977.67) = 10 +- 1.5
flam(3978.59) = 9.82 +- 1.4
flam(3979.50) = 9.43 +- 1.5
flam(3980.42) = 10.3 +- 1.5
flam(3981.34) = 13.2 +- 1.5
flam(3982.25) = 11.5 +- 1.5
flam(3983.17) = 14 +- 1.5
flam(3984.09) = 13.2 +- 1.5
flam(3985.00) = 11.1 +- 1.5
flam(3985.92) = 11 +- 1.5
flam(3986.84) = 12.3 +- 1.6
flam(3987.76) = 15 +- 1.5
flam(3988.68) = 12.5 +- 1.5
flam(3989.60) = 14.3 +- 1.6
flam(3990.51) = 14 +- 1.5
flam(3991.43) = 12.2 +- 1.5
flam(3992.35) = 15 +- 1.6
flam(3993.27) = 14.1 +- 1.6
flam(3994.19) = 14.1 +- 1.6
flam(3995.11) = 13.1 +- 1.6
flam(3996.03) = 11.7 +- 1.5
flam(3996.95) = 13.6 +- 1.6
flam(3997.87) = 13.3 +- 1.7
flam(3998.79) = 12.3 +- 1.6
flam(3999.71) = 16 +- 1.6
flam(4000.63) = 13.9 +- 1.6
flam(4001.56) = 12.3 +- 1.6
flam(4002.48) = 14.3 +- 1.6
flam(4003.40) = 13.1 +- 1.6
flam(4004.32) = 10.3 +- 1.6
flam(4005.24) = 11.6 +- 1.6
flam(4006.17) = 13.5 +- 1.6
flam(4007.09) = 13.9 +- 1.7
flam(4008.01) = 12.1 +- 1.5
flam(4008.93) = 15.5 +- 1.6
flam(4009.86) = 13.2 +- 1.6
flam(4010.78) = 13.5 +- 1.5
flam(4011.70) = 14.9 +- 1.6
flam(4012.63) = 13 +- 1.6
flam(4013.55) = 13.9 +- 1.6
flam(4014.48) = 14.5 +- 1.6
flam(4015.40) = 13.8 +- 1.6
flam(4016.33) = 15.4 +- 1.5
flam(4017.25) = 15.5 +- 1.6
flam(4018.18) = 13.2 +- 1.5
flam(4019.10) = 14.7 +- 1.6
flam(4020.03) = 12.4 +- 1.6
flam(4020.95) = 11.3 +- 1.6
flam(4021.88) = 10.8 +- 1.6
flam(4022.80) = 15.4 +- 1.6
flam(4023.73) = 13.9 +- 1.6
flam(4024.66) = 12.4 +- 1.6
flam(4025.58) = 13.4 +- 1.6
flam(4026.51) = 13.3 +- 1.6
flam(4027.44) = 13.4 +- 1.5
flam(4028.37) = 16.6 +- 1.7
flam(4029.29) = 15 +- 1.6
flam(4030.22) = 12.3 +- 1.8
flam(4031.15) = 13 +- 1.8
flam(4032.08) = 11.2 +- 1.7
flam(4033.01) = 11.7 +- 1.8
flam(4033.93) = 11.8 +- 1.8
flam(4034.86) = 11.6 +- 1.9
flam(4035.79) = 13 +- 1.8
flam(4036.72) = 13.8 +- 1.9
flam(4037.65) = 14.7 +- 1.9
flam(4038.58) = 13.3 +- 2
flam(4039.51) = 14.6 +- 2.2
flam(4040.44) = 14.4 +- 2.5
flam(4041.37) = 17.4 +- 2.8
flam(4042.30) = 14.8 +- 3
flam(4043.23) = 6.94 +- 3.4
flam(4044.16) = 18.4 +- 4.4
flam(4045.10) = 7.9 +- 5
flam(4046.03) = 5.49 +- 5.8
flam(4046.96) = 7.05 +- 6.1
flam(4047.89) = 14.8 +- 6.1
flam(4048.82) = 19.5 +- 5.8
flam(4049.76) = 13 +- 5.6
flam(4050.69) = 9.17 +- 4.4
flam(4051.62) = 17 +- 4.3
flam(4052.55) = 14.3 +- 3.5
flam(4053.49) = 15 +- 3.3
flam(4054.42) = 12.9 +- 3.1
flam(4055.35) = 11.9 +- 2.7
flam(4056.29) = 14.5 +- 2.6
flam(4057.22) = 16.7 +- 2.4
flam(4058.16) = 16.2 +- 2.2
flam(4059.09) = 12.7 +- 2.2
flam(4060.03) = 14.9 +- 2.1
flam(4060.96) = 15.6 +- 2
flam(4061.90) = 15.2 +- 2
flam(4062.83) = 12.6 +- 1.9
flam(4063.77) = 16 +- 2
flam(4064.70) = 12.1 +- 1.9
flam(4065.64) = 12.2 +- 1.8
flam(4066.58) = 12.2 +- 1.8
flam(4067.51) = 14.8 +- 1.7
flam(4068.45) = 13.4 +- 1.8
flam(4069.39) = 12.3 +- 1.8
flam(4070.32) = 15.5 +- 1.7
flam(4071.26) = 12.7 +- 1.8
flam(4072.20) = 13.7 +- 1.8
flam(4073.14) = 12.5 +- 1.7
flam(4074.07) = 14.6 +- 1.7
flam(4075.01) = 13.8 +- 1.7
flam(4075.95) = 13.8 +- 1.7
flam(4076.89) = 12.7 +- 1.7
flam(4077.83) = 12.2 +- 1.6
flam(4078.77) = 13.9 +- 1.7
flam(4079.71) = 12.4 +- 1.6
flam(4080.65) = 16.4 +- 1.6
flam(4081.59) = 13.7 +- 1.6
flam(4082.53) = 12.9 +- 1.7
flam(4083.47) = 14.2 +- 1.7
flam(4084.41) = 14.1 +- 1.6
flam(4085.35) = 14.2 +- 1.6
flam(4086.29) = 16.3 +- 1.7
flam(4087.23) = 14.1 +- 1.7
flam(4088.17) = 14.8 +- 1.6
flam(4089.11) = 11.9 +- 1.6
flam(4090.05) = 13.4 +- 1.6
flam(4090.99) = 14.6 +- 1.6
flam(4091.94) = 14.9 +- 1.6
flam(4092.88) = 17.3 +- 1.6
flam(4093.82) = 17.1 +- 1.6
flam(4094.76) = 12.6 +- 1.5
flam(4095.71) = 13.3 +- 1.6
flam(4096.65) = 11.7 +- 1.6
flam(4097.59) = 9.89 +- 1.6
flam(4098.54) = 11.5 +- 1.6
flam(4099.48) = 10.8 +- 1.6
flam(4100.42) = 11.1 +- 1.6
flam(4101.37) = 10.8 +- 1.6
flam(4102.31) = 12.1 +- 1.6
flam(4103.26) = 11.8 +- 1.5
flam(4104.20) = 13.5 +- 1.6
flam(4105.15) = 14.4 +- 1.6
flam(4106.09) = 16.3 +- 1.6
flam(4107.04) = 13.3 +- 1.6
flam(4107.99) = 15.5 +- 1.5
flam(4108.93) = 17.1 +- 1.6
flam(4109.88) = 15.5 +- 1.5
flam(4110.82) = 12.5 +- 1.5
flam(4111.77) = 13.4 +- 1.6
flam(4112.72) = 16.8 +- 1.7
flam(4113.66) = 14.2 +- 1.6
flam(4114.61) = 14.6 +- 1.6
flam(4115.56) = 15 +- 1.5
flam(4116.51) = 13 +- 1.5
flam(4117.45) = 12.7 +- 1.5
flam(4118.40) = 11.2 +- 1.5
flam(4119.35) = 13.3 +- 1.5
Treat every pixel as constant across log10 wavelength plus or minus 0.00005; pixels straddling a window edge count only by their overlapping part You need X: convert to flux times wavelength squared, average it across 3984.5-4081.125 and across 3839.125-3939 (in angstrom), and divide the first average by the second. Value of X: 1.87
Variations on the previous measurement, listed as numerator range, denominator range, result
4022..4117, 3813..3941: 2.05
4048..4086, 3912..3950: 2.02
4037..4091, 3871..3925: 1.69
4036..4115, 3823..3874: 2.39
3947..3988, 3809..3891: 1.36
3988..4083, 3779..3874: 2.07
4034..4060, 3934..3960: 1.71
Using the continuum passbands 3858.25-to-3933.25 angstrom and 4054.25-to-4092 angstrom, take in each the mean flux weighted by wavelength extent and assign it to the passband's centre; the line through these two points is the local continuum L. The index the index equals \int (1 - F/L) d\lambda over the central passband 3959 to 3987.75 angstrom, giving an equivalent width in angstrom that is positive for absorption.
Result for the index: 7.0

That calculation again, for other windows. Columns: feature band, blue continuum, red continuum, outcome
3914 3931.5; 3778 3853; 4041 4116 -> 3.60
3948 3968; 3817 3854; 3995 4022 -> 5.08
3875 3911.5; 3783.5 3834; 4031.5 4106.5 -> 1.96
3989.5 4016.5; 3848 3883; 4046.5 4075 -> -3.72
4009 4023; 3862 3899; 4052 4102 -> -2.23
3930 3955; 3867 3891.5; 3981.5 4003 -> 8.20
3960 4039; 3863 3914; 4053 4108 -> 0.65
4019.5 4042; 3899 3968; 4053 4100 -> -2.66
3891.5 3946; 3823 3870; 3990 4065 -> 4.90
